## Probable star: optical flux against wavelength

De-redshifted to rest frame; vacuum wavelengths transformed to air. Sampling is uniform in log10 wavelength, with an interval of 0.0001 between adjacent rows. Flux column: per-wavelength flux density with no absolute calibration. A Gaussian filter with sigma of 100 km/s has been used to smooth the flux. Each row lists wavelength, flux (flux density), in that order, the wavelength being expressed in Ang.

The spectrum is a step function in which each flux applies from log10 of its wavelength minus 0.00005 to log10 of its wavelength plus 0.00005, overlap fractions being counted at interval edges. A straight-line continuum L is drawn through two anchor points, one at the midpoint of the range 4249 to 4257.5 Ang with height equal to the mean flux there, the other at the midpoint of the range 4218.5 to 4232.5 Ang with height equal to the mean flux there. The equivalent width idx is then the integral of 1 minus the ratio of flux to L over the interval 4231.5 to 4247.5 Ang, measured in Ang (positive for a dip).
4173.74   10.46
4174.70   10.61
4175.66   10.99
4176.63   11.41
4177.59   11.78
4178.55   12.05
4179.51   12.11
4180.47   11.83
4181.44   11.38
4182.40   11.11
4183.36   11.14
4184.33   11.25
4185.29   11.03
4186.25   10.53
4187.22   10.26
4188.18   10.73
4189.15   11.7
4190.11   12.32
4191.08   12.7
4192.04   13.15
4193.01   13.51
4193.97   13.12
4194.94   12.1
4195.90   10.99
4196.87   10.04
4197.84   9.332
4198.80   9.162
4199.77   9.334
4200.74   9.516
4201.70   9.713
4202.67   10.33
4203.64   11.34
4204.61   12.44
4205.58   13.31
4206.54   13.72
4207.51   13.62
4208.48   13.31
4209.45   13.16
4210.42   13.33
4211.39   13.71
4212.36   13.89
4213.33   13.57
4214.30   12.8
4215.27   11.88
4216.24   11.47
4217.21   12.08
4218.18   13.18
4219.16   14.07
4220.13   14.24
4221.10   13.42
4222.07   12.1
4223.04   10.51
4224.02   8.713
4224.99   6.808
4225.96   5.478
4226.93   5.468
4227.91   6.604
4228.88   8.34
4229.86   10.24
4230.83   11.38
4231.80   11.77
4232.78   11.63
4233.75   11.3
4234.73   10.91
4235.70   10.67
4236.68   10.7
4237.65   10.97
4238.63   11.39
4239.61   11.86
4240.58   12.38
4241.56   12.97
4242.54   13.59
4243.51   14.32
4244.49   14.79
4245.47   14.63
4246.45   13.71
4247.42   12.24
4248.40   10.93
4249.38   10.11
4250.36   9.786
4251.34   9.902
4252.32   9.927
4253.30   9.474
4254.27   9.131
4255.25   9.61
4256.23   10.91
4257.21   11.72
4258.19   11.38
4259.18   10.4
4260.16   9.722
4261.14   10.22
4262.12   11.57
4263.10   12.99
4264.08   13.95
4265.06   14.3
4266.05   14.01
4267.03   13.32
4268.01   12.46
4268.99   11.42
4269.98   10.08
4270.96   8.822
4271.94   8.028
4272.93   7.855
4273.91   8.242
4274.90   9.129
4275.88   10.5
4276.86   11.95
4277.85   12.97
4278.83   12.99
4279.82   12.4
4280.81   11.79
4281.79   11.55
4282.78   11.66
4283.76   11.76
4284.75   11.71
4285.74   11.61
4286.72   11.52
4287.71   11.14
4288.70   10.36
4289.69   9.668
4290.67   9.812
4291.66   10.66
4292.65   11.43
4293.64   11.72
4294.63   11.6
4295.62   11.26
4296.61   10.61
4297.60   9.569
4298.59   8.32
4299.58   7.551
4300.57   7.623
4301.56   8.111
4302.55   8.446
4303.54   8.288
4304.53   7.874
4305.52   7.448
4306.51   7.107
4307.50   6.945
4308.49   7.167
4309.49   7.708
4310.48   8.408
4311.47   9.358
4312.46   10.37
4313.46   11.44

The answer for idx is -3.7 Ang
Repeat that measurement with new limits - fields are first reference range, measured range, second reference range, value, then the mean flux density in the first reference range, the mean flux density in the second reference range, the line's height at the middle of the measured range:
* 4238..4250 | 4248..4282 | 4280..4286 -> 3.3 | 12.7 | 11.7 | 12.2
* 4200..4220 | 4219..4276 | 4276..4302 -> 3.6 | 12.5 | 10.8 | 11.7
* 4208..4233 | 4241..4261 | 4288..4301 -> -1.2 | 11.3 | 10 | 10.8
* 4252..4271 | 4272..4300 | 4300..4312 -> -3.9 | 11.3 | 7.89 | 9.44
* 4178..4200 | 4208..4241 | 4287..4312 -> -1.9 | 11.4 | 9.15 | 10.7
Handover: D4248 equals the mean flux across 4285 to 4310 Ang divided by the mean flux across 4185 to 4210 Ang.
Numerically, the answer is 0.8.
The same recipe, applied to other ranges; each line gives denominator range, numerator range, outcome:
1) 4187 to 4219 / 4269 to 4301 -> 0.88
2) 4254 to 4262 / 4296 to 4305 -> 0.81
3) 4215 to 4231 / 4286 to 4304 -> 0.96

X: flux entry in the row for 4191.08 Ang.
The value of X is 12.7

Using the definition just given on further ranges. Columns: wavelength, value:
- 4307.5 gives 6.945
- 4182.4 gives 11.11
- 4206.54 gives 13.72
